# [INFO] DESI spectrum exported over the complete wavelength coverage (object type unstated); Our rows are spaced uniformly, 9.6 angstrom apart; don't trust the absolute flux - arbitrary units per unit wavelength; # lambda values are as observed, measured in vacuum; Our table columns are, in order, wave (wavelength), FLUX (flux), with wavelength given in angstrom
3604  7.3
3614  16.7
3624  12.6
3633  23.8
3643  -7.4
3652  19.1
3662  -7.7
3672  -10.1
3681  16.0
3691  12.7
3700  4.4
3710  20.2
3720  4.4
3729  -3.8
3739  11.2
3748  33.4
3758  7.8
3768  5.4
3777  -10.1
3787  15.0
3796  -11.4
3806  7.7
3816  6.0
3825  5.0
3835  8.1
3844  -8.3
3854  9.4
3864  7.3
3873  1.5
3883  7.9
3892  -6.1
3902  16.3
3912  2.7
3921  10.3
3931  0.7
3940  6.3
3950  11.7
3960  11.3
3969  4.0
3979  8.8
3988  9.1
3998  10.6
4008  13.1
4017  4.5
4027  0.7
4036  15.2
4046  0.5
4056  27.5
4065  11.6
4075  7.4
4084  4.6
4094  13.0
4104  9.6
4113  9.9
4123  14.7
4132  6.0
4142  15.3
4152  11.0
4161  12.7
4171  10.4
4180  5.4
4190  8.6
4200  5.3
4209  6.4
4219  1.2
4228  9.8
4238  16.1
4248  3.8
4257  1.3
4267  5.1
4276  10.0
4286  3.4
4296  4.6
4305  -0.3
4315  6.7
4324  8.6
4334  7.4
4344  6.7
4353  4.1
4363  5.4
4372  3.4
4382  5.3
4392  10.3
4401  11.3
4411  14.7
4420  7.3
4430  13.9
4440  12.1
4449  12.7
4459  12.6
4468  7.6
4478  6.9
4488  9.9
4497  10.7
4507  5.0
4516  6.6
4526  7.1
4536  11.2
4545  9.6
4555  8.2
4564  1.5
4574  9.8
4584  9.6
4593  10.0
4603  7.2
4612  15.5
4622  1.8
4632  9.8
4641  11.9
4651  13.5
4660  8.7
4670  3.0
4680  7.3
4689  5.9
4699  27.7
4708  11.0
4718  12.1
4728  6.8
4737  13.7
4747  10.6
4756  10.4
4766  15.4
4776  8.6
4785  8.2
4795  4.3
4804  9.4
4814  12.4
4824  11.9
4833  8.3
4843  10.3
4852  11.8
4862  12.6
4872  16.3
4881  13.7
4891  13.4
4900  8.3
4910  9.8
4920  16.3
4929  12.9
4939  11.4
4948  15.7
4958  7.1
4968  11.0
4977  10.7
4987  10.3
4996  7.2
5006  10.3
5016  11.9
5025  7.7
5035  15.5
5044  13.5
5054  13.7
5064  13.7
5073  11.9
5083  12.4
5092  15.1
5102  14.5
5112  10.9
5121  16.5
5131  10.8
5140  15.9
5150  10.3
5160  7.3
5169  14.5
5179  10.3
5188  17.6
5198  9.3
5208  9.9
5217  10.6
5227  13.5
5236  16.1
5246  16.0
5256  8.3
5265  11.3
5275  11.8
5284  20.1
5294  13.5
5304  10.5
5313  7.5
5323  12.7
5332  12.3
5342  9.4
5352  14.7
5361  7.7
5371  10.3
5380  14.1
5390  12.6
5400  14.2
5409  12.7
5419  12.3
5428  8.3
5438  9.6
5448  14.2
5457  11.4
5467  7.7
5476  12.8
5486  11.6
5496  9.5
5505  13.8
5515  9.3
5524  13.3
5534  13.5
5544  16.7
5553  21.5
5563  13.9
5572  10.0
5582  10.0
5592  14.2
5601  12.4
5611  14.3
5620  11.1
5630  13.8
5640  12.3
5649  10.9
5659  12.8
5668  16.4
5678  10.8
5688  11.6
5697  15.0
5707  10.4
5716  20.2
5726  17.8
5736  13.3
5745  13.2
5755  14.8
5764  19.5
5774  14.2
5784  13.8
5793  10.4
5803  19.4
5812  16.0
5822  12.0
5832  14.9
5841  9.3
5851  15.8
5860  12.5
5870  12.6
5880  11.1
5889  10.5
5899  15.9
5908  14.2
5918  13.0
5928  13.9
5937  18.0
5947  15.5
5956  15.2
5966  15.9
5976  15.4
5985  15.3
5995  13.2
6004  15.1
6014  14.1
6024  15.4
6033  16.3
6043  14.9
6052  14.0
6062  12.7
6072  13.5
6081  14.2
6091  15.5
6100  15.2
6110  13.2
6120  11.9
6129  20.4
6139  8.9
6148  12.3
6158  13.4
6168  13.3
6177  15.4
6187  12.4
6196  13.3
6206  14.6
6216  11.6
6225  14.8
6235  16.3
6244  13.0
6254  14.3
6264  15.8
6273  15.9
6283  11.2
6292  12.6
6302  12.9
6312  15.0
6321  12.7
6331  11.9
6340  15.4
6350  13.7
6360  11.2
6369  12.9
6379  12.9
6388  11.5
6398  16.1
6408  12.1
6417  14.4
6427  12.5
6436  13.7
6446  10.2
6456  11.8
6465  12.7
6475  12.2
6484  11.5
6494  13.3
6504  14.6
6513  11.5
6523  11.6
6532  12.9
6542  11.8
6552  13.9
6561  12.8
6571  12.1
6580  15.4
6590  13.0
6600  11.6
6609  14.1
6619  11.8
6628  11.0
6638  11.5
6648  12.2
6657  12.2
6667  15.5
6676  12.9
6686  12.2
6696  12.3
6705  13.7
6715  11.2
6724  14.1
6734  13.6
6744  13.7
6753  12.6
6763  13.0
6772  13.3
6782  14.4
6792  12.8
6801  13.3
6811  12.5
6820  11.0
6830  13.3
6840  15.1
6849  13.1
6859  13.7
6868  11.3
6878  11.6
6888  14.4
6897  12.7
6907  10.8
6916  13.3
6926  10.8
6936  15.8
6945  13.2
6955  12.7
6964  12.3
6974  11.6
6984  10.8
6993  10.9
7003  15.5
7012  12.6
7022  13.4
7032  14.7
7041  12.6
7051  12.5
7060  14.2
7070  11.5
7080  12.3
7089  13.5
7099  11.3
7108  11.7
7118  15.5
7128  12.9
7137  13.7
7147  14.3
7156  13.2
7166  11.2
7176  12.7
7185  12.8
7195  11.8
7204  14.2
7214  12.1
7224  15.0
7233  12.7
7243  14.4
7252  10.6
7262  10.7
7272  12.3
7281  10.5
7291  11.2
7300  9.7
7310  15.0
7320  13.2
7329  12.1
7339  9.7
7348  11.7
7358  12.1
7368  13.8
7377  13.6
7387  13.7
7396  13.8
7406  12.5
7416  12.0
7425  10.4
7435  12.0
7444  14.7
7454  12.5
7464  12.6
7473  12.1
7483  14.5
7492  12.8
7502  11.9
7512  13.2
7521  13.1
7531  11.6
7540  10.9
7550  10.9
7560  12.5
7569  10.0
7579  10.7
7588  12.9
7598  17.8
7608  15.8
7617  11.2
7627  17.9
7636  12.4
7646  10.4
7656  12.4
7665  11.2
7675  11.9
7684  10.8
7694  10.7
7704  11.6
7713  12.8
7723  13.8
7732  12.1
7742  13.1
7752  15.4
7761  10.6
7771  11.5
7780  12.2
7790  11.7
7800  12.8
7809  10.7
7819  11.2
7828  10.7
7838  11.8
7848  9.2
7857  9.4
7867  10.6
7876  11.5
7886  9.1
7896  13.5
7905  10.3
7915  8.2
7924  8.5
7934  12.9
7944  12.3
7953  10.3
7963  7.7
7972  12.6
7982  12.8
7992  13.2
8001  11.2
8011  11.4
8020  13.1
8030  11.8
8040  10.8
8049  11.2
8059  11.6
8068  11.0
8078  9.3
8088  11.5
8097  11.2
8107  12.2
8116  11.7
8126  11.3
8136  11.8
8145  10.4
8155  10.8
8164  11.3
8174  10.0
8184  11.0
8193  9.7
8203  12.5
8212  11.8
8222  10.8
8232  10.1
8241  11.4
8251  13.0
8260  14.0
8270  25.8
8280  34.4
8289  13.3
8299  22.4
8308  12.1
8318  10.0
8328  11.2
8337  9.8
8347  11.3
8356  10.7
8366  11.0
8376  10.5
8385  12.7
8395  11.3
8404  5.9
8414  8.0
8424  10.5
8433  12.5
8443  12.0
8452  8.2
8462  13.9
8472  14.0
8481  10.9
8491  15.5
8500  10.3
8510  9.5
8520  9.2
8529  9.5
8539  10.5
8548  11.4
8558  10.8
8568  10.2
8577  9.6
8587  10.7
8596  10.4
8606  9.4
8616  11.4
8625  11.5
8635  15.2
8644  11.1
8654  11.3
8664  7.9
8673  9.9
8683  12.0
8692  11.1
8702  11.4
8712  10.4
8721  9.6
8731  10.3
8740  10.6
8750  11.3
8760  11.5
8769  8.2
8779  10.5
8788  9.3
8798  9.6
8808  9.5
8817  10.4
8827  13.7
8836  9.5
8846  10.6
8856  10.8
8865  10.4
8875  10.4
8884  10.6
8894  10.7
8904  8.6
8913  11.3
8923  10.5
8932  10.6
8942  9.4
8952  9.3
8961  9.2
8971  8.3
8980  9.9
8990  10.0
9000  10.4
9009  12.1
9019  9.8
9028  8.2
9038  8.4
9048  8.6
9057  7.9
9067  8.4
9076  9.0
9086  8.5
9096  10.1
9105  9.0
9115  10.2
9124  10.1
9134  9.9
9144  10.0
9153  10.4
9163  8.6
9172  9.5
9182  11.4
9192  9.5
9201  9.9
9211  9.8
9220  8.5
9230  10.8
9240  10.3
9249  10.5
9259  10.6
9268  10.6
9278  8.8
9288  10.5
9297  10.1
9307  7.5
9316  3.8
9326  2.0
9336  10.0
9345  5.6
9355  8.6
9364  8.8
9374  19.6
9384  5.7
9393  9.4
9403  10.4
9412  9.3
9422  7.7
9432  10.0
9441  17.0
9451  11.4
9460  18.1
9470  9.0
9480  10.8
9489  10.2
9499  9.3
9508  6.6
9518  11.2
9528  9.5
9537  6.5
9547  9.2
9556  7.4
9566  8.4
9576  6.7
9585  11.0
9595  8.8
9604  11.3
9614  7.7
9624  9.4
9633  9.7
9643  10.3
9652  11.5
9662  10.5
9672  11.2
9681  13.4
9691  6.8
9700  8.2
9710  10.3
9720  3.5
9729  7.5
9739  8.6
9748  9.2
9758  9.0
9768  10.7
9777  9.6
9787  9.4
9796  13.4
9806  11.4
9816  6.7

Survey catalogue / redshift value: 0.261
